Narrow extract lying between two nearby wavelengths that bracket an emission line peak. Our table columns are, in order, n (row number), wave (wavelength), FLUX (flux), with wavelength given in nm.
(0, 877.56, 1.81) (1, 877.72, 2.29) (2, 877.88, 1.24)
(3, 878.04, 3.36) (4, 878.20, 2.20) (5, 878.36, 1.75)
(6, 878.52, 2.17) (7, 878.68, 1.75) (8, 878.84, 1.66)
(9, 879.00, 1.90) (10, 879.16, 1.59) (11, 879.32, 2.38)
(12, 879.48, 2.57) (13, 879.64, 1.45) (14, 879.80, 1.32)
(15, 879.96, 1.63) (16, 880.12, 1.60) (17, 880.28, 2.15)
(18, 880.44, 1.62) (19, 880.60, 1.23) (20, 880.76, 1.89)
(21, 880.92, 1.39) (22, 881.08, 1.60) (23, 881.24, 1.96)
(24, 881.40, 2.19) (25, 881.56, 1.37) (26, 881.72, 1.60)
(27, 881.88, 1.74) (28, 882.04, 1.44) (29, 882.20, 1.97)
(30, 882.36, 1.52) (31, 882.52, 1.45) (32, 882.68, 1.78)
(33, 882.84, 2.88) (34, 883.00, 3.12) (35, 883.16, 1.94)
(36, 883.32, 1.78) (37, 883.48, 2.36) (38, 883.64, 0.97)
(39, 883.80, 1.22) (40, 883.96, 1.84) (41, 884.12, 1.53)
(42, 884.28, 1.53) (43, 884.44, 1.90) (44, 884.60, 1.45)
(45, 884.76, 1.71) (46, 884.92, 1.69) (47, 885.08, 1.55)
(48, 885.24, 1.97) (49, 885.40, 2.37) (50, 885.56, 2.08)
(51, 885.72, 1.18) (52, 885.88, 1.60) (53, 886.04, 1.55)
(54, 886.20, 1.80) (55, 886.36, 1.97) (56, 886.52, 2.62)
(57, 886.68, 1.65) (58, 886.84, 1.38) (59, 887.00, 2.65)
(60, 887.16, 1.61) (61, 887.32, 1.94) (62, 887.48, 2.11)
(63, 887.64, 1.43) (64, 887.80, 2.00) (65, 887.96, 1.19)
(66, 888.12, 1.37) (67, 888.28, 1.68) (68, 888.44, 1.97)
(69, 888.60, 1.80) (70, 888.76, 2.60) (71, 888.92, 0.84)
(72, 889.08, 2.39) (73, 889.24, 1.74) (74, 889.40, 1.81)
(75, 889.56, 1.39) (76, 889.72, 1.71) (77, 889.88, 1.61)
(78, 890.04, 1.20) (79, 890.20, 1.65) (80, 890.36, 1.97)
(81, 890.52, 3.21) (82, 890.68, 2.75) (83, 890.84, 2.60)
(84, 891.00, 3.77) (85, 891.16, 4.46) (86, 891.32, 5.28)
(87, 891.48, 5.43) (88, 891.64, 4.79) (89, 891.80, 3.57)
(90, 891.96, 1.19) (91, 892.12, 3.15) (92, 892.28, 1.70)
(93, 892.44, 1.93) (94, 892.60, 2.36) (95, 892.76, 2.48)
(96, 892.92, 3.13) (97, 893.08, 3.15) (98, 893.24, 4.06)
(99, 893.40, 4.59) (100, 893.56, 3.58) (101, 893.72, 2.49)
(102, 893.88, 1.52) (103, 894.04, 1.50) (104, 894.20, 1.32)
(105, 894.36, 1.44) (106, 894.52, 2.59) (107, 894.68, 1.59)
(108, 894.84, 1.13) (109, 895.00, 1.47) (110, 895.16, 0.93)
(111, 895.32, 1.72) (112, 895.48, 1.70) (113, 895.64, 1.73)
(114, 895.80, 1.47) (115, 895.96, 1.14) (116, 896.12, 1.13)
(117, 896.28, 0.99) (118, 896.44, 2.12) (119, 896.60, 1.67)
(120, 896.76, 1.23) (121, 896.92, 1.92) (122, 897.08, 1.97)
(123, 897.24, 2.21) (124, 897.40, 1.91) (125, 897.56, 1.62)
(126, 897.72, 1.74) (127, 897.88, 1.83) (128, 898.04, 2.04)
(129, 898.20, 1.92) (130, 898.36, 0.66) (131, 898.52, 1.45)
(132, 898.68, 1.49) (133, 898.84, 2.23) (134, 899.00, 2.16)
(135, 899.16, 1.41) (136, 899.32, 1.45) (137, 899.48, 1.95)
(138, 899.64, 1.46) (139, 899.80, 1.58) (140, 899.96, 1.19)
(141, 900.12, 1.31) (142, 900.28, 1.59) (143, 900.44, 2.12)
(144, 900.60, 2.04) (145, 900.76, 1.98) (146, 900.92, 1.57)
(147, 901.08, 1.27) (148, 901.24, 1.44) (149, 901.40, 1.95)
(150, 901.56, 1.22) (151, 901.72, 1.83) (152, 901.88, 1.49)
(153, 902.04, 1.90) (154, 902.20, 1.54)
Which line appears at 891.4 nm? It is [S II] 6716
